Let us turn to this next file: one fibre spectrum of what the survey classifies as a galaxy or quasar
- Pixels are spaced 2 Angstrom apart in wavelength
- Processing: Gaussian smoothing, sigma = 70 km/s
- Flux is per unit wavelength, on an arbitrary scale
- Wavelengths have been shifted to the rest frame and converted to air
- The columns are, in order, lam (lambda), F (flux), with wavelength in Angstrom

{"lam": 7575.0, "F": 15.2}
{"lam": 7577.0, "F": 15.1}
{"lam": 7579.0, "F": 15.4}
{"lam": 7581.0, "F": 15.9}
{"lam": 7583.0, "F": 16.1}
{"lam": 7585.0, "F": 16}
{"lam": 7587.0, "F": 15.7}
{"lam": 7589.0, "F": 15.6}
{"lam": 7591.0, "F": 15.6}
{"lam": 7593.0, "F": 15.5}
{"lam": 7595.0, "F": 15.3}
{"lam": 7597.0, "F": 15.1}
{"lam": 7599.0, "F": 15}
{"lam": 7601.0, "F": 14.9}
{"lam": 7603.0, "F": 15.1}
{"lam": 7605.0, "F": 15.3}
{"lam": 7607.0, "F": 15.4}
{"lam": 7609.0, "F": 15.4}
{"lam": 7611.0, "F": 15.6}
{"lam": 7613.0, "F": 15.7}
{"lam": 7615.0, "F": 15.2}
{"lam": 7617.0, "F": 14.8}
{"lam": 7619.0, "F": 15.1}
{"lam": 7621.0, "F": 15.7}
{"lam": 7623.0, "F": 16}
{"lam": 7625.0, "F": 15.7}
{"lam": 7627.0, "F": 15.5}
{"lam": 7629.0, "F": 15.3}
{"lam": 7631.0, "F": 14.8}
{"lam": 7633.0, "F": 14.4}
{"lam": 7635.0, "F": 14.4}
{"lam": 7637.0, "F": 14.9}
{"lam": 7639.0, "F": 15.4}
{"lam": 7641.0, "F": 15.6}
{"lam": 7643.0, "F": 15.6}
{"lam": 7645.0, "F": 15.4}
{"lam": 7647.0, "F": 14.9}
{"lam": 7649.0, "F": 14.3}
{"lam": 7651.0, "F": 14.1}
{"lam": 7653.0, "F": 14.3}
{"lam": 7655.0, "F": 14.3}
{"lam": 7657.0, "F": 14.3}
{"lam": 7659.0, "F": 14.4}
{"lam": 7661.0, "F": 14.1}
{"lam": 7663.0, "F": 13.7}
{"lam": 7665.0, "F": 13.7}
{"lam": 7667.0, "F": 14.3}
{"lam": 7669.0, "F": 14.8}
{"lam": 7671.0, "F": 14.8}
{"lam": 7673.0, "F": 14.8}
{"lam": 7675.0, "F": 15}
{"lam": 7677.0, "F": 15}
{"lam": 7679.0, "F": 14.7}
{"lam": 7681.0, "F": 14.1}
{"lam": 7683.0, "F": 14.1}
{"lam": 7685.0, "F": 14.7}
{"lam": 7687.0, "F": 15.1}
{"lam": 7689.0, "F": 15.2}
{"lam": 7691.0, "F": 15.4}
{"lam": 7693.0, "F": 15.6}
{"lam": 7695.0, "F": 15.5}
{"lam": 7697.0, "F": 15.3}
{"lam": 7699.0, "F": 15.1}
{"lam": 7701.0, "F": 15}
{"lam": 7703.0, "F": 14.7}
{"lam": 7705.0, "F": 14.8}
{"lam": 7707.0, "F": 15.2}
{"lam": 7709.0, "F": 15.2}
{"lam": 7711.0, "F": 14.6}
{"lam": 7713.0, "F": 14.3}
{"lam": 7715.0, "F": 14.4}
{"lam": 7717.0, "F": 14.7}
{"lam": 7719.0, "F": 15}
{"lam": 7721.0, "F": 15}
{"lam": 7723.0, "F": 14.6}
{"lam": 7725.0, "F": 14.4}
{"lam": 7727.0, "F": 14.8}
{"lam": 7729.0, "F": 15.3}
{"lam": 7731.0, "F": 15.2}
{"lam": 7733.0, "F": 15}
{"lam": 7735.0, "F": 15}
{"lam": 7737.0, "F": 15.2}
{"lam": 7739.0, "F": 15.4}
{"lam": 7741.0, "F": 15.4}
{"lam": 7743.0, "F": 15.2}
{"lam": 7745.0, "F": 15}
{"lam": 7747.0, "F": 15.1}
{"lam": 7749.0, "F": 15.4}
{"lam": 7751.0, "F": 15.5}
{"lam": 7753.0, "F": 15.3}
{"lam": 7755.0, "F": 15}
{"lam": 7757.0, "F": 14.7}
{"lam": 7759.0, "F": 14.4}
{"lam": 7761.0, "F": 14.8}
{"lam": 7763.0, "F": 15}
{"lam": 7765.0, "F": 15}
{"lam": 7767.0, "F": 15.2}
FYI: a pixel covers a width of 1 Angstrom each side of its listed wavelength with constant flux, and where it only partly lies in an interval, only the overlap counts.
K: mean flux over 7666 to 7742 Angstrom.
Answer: 14.9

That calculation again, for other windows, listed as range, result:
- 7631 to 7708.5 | 14.8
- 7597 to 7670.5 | 14.9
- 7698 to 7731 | 14.8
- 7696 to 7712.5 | 15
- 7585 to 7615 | 15.4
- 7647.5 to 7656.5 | 14.3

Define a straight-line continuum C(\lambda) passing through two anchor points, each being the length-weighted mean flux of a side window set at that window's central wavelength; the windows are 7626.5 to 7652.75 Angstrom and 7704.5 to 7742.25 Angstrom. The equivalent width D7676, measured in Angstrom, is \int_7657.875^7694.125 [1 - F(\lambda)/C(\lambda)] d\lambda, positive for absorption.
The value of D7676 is 0.7 Angstrom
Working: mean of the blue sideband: 14.9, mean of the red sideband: 14.9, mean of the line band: 14.6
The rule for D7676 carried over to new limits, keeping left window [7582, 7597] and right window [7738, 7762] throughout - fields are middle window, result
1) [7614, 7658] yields 1.4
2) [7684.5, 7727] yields 0.9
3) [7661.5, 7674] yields 0.8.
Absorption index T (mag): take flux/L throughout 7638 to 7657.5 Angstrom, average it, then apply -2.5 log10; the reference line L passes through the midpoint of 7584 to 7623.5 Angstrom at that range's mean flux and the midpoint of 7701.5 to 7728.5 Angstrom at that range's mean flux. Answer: 0.022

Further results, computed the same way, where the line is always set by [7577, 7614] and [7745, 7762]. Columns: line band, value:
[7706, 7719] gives 0.03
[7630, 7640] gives 0.04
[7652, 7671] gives 0.08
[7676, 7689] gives 0.04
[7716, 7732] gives 0.02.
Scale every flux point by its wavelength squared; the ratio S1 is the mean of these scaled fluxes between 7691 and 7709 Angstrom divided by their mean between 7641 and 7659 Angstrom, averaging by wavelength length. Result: 1.05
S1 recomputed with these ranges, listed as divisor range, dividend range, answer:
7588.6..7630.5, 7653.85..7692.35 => 0.96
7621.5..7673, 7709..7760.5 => 1.04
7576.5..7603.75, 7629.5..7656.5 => 0.97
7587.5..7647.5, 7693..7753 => 1.01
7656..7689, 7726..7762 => 1.06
